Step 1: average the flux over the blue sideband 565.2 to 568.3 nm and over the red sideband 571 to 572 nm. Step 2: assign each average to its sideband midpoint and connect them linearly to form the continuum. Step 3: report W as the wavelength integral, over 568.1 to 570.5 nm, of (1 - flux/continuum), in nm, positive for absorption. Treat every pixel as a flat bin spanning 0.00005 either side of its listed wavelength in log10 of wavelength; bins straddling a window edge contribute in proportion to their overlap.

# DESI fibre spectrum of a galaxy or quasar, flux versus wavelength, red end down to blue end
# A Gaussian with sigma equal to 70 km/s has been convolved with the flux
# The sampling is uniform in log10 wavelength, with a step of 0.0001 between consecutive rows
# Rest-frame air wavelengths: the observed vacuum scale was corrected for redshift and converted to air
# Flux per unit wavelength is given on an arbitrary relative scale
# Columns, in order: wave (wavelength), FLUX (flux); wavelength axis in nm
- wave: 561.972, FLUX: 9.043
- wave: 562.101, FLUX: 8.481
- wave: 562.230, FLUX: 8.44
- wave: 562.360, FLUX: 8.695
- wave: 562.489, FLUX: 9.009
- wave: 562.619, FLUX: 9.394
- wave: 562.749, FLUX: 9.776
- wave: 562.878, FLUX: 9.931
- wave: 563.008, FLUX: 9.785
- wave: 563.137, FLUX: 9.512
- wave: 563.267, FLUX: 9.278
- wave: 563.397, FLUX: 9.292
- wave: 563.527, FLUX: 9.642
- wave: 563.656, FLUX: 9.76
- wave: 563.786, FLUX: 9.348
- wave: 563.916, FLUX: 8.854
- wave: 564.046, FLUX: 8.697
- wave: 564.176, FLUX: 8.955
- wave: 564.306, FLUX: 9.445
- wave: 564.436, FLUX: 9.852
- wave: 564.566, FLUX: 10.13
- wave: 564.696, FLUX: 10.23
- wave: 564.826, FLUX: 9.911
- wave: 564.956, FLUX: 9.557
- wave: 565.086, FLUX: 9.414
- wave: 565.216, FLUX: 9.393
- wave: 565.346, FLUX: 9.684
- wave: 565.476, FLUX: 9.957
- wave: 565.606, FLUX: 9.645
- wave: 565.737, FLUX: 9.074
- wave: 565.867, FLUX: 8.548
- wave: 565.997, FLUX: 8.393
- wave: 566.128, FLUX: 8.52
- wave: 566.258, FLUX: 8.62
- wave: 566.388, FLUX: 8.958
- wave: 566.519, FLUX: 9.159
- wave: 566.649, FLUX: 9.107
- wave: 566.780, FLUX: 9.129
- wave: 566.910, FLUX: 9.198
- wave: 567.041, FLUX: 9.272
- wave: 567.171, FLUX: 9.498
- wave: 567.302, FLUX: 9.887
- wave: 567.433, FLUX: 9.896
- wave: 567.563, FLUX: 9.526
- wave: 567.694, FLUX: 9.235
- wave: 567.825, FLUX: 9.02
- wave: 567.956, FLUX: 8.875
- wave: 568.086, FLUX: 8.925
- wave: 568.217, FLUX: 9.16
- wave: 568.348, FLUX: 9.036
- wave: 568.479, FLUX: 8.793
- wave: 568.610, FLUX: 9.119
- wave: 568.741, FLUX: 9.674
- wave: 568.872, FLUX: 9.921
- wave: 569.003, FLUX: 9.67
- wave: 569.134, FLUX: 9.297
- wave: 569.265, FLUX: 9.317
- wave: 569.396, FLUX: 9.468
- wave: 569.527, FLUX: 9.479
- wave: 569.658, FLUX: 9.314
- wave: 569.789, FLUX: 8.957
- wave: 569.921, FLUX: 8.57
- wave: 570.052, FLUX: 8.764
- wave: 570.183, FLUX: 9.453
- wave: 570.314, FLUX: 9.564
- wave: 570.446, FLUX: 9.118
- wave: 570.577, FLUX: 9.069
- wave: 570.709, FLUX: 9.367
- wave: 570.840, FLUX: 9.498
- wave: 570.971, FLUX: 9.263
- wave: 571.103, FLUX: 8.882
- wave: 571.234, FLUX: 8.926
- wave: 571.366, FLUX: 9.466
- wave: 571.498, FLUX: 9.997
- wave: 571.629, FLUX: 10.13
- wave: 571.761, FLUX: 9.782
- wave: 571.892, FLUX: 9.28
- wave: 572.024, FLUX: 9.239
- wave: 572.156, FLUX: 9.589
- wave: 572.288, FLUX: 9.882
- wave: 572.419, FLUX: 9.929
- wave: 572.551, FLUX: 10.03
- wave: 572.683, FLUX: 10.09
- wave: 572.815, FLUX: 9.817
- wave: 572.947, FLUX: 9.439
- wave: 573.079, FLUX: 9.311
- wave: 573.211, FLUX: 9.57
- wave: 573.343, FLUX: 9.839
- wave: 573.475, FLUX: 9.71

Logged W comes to 0.02 nm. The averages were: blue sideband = 9.19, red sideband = 9.47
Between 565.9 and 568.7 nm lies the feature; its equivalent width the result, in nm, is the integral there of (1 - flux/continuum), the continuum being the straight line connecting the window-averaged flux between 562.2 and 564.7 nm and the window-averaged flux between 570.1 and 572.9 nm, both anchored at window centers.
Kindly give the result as 0.10 nm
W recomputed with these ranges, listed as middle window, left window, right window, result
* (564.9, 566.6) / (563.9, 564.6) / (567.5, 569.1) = 0.03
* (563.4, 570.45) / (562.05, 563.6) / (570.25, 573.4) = 0.08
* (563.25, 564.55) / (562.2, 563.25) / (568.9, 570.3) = 0.00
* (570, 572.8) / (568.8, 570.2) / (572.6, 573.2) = 0.00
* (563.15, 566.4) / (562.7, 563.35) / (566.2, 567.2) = 0.02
